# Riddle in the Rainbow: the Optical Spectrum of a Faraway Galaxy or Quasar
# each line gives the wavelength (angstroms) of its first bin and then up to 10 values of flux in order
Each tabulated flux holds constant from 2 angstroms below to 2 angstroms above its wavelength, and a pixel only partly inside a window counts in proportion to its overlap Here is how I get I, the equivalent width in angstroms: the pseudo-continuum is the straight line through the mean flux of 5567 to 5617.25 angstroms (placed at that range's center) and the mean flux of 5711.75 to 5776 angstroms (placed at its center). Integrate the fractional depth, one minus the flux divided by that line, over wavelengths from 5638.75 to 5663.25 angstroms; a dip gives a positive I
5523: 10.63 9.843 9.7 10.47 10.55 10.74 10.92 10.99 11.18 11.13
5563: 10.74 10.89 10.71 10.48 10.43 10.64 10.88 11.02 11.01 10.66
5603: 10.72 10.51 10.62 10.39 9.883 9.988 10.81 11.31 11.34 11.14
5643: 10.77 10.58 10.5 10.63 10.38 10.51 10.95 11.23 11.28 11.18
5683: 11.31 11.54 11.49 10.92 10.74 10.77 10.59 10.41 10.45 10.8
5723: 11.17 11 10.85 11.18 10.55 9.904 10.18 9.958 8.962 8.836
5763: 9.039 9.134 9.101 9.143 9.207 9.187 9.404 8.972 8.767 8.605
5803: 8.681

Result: -0.4 angstroms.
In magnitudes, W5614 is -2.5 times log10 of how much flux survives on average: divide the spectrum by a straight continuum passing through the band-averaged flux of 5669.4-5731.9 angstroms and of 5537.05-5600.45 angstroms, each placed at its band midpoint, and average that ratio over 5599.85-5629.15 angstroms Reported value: 0.04 mag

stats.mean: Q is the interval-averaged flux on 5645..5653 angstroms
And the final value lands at 10.5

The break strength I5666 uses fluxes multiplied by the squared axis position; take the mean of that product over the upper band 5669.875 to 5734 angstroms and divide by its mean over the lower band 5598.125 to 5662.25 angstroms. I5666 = 1.1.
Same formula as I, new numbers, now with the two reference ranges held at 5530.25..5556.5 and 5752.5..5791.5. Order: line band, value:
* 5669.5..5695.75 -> -4.2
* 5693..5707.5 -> -1.8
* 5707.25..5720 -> -1.4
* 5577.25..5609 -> -1.2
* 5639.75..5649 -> -0.7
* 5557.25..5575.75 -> -0.5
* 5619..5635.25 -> -0.9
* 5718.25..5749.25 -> -4.3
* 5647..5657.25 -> -0.6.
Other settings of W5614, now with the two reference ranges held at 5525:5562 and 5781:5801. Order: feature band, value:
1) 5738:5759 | -0.06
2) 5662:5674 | -0.12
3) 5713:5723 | -0.14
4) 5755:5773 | 0.02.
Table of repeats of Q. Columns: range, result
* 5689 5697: 11.2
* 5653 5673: 10.7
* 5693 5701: 10.8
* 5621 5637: 10.9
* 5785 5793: 9.19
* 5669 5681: 11.2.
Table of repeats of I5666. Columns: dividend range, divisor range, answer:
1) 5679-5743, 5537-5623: 1.07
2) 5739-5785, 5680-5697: 0.85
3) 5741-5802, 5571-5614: 0.92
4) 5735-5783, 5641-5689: 0.90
